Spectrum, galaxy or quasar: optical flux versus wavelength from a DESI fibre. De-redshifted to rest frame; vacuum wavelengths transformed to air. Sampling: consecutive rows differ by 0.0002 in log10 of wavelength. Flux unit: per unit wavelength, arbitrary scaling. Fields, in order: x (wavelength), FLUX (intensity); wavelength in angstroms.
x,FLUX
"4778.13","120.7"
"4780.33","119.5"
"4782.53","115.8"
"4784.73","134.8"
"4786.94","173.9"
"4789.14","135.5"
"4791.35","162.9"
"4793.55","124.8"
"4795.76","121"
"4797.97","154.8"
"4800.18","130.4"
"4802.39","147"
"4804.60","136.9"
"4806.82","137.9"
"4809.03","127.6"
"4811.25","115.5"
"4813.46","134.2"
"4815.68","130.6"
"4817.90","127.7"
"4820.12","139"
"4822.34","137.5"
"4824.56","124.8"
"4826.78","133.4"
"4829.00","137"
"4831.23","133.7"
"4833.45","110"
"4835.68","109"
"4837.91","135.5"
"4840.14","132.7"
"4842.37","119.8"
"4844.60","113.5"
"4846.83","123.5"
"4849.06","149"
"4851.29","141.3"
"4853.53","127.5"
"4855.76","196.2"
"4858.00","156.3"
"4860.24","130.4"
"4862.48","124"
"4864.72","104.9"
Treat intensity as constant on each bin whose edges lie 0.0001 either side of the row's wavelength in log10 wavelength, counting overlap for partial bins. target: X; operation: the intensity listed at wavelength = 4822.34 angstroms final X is 137.5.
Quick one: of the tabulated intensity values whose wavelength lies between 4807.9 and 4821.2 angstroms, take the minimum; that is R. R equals 115.5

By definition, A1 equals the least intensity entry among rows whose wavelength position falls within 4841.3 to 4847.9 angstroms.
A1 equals 113.5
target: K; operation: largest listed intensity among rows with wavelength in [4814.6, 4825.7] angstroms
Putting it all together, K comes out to 139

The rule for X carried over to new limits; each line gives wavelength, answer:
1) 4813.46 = 134.2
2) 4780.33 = 119.5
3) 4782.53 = 115.8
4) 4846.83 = 123.5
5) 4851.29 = 141.3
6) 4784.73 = 134.8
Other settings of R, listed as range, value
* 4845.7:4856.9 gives 123.5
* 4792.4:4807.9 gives 121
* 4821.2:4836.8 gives 109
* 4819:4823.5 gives 137.5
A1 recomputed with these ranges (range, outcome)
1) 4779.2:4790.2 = 115.8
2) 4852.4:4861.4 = 127.5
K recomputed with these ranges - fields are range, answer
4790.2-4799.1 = 162.9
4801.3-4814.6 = 147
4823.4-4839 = 137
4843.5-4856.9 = 196.2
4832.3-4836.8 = 110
